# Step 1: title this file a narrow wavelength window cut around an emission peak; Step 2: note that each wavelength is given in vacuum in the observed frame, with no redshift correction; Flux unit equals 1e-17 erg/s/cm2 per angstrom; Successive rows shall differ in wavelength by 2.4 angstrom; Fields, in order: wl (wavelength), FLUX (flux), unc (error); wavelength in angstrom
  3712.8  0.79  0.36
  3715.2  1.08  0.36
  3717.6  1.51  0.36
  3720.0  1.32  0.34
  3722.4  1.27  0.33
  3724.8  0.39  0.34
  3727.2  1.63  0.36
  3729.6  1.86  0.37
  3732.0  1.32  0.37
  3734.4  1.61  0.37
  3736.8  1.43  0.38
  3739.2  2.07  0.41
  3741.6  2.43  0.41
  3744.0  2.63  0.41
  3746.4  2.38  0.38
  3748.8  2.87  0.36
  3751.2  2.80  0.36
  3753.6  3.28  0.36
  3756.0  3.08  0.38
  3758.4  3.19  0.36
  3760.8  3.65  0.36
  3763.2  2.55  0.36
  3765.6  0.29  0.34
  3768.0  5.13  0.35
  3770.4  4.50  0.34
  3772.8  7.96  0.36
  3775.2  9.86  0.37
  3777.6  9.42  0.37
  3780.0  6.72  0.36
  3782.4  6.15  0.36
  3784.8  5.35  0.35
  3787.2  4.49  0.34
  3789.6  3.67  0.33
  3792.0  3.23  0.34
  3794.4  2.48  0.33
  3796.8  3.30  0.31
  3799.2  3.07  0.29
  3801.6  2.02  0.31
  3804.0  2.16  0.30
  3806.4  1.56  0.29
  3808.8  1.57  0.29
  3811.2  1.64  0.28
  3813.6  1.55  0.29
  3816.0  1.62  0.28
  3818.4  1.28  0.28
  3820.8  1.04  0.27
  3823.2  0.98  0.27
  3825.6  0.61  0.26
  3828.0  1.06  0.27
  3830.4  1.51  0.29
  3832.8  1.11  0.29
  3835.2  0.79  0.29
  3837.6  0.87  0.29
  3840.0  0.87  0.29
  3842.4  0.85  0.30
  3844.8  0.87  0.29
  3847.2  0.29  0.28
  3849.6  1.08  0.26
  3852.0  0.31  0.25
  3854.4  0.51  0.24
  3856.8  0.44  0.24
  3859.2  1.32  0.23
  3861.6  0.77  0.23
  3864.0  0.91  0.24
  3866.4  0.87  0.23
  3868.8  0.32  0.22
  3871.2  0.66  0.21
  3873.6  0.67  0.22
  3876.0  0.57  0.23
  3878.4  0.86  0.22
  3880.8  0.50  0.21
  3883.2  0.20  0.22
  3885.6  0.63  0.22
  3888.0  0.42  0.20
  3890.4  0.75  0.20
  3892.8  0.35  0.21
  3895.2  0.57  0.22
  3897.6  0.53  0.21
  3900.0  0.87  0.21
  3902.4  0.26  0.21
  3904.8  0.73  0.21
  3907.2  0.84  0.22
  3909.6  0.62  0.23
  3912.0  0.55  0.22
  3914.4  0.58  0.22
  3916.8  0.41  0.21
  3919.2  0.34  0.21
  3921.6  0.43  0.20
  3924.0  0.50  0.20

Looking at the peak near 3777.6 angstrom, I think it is Lyman alpha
